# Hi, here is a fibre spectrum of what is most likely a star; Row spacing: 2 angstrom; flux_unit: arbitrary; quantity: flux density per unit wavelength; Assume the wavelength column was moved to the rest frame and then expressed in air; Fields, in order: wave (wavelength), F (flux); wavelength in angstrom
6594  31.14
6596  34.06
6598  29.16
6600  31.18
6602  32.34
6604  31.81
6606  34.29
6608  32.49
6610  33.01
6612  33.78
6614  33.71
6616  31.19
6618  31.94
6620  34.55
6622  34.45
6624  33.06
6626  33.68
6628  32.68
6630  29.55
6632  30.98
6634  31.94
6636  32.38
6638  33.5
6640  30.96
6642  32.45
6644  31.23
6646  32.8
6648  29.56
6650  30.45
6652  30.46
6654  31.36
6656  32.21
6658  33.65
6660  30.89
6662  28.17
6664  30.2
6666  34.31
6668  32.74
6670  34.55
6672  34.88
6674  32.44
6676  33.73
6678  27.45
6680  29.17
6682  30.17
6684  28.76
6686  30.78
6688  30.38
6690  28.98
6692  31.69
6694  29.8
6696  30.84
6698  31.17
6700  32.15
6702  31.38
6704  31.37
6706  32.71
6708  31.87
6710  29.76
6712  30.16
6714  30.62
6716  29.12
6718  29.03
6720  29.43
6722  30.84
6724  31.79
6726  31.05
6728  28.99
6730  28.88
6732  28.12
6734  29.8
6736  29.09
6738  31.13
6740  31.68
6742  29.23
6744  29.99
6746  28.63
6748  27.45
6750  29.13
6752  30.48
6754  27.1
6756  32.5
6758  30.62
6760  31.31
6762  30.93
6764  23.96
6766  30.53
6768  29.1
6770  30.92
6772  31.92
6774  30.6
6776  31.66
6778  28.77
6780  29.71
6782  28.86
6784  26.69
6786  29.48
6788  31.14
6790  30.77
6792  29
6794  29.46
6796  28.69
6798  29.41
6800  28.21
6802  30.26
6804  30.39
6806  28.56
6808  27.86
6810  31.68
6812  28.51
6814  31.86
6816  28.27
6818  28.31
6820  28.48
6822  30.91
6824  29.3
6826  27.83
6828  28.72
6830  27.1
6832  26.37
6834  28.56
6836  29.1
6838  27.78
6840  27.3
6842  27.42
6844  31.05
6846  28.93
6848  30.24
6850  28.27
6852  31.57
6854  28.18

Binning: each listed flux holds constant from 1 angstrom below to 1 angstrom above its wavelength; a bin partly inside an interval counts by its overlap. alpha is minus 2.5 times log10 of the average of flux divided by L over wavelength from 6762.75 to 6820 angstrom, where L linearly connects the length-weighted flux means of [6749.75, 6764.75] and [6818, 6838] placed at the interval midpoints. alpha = -0.01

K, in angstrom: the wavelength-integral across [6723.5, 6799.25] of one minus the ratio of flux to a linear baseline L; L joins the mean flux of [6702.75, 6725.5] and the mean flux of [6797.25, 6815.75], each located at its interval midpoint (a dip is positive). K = 1.0 angstrom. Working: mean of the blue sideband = 30.6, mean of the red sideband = 29.6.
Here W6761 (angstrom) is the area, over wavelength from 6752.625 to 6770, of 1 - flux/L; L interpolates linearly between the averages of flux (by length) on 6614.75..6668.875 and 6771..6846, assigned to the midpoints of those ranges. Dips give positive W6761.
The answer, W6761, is 0.20 angstrom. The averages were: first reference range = 31.9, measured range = 29.6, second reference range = 29.2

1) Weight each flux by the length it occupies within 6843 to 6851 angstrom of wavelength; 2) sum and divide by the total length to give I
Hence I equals 29.6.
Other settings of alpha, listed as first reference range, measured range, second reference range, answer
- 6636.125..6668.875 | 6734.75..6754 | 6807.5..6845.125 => 0.02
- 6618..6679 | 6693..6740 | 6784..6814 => 0.02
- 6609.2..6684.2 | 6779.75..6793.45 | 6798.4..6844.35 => 0.00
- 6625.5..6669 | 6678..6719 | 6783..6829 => 0.02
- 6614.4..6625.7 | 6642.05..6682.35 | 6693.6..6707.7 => 0.02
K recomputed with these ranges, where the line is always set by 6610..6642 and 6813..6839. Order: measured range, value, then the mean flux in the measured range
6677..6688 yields 0.73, 29.4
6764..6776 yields -0.16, 30.1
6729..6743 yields 0.33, 29.7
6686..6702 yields 0.24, 30.8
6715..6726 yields 0.21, 30.1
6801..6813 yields -0.21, 29.5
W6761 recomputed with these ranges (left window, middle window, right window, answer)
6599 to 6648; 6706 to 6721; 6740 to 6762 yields 0.19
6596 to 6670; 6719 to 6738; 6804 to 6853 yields 0.44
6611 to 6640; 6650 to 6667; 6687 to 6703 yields 0.21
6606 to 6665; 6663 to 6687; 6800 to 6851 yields -0.17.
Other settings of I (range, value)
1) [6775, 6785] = 29.1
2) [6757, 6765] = 29.2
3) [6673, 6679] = 31.2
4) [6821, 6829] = 29.2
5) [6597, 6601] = 30.2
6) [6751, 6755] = 28.8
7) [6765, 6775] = 30.6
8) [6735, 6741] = 30.6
